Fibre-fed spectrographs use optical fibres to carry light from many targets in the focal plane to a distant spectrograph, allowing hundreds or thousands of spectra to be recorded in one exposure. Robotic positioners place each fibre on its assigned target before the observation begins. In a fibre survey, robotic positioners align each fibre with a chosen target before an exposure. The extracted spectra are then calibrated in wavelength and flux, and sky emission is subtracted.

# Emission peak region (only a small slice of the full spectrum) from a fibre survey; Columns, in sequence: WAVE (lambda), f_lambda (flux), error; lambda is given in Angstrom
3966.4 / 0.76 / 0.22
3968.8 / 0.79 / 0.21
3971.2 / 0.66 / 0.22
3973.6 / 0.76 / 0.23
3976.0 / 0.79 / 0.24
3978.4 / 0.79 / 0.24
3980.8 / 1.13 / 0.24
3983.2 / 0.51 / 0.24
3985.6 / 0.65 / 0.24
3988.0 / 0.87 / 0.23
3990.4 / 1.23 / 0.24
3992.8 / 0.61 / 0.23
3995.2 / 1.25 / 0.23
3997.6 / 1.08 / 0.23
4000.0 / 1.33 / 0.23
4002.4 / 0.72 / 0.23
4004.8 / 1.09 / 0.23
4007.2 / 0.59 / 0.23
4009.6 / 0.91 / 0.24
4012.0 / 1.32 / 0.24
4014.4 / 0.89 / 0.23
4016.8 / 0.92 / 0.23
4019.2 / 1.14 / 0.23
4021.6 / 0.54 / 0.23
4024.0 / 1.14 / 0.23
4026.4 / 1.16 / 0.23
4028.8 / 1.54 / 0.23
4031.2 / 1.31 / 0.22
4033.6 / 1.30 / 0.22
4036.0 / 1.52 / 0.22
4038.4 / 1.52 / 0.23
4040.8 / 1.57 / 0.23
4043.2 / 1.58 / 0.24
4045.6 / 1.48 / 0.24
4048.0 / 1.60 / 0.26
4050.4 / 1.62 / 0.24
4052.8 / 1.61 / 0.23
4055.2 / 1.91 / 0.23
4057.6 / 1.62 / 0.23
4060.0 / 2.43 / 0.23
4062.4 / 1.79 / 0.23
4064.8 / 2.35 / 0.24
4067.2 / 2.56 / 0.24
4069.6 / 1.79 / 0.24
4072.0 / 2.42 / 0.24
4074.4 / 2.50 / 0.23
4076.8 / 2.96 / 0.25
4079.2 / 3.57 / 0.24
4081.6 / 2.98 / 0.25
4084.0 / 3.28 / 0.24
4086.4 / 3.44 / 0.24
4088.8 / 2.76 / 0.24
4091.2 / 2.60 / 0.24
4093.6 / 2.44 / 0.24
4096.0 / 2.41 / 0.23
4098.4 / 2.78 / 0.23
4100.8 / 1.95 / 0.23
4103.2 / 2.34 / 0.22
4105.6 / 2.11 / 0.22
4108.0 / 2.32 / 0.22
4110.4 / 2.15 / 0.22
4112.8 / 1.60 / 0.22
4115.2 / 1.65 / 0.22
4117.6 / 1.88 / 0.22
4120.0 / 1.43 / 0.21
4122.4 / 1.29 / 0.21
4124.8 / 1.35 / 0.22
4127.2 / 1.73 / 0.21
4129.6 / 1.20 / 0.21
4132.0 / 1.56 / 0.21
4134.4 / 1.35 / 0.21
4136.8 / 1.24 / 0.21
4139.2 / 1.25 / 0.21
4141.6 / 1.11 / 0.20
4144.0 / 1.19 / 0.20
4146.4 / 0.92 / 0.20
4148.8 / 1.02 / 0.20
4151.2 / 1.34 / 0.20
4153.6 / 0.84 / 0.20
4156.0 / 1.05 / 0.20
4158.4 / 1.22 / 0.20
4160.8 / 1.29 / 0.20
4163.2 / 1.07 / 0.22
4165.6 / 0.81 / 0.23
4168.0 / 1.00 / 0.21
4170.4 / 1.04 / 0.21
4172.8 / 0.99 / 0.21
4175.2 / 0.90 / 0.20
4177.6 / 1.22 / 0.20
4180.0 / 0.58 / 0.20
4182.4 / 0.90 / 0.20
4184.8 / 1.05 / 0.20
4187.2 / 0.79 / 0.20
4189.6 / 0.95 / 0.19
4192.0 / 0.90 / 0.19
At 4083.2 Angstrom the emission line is C IV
